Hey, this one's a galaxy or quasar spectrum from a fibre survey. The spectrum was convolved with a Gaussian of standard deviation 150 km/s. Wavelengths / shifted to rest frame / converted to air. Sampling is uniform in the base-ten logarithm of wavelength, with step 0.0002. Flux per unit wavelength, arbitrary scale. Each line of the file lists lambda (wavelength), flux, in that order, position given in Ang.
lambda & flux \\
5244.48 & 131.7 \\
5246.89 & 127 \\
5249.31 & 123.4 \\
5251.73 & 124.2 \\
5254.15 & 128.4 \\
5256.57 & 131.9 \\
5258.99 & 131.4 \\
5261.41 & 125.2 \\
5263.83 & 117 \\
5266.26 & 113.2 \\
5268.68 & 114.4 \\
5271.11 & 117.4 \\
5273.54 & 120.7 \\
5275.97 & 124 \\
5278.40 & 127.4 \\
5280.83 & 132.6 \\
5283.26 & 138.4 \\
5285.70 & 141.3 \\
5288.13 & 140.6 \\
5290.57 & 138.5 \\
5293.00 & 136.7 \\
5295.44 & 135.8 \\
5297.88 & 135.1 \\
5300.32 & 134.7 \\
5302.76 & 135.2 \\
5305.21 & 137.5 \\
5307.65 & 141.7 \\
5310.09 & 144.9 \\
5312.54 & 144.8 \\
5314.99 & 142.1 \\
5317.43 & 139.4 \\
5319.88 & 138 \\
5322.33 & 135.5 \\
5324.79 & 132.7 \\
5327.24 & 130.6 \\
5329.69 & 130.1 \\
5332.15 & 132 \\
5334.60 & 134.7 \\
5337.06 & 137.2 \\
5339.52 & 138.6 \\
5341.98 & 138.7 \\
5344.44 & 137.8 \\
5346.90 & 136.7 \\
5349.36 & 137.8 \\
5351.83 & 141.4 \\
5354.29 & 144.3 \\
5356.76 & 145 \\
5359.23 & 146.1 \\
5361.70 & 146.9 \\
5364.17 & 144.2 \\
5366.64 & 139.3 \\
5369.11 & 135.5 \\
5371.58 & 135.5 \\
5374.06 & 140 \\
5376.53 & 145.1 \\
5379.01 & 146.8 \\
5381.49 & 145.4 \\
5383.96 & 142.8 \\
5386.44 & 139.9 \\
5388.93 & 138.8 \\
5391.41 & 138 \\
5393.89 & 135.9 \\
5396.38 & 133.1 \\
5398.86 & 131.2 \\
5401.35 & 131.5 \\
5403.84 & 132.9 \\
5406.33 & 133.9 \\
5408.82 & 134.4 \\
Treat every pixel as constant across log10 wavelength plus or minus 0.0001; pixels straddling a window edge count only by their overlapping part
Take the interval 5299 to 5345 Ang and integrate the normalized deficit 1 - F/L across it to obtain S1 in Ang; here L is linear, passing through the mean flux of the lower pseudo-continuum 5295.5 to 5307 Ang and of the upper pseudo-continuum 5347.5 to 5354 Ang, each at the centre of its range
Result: 0.16 Ang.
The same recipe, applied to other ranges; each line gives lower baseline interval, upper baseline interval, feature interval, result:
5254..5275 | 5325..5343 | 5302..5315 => -1.1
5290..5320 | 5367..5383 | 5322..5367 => 0.6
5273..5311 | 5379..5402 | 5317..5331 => 0.2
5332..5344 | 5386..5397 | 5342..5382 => -1.4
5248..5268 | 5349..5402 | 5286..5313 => -1.8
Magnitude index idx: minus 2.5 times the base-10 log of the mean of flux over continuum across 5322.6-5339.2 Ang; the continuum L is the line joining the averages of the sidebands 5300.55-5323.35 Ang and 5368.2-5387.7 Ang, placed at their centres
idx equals 0.055 mag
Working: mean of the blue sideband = 140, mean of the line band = 133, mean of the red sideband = 141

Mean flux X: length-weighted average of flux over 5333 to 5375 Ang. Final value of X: 140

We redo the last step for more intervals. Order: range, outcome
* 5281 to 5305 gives 137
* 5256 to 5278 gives 122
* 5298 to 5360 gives 138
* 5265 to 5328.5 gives 134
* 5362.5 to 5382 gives 141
